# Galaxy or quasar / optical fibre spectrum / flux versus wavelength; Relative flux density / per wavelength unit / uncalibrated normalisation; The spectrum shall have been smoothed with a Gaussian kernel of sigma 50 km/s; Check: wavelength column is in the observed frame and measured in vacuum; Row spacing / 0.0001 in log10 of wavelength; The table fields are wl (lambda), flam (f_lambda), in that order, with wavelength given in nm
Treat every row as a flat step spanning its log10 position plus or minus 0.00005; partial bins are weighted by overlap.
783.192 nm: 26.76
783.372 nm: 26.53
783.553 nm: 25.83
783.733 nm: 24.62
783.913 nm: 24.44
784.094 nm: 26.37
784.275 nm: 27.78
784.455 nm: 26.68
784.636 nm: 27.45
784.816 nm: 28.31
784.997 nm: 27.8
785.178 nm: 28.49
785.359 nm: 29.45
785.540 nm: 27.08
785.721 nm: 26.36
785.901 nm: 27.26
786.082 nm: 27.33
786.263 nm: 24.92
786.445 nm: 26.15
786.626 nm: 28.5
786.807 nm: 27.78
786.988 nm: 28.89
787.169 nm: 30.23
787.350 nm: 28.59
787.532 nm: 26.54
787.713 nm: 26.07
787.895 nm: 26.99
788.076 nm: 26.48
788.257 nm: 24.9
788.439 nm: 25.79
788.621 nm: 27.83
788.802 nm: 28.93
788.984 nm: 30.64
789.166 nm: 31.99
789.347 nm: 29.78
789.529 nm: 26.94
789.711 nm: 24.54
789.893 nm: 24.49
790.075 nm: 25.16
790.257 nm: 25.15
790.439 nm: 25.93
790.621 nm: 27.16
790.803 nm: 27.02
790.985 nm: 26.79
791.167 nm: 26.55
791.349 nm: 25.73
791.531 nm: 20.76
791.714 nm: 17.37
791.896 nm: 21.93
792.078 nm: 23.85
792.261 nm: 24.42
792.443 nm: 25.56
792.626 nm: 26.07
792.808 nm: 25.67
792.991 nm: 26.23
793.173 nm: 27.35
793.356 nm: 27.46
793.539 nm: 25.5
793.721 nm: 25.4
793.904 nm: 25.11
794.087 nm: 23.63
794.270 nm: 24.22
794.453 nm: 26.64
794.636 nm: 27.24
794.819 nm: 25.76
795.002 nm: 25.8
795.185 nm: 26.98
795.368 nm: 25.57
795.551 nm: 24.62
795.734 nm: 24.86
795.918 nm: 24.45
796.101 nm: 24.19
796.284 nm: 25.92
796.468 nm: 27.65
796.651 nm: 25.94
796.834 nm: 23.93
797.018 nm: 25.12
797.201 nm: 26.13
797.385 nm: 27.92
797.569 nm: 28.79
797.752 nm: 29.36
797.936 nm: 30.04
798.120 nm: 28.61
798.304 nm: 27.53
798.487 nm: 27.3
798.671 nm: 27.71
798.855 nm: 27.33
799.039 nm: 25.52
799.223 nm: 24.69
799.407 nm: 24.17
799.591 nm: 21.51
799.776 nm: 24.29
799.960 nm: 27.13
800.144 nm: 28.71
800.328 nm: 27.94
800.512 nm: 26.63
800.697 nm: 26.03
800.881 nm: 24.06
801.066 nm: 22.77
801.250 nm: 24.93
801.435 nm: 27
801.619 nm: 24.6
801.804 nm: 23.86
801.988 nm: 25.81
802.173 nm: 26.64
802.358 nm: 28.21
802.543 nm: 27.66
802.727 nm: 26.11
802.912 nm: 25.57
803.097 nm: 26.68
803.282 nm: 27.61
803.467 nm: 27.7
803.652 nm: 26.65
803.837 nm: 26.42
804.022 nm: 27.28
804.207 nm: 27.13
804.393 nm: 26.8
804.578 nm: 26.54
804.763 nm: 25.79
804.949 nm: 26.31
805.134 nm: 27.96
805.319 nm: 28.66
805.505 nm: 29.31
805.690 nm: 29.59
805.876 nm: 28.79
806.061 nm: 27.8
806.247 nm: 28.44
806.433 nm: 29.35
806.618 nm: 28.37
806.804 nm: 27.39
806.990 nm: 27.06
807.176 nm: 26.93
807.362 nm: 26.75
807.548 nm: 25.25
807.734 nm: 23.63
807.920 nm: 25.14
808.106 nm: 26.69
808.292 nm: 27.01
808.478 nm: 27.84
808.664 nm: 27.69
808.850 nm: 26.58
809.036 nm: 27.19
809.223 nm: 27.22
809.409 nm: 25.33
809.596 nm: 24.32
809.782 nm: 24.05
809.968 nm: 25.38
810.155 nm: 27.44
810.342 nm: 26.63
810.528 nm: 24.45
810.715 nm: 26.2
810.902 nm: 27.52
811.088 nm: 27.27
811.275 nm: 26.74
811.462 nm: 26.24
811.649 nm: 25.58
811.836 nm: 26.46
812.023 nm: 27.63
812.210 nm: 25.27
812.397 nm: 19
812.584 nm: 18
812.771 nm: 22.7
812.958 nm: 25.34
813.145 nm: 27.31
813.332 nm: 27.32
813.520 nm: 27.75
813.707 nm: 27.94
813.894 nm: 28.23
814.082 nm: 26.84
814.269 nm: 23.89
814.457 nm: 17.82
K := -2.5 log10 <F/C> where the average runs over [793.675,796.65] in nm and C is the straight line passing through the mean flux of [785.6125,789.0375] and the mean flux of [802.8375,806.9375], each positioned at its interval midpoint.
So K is 0.08 mag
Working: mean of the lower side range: 27.3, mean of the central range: 25.5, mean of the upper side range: 27.6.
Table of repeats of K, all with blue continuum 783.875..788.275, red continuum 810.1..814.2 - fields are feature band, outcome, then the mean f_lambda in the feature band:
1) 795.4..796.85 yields 0.06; 25.3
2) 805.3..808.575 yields -0.05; 27.4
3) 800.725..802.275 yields 0.06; 25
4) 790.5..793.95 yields 0.08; 25.1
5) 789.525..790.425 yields 0.08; 25.1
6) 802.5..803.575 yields -0.02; 26.9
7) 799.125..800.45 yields 0.04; 25.5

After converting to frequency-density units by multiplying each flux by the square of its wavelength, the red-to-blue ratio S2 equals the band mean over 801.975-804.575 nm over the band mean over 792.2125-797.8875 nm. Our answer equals 1.06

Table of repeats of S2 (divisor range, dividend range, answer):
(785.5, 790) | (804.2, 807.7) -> 1.05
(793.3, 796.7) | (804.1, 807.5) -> 1.11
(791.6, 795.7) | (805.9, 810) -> 1.10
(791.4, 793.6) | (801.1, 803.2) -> 1.09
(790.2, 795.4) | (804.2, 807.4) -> 1.13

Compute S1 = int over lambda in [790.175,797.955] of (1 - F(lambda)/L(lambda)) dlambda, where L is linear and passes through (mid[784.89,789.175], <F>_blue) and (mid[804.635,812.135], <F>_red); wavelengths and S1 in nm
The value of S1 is 0.51 nm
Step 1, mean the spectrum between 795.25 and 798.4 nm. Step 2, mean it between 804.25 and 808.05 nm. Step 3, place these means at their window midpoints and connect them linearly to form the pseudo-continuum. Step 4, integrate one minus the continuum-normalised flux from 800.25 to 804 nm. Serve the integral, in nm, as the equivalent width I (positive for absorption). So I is 0.11 nm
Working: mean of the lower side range 26.5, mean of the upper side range 27.3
